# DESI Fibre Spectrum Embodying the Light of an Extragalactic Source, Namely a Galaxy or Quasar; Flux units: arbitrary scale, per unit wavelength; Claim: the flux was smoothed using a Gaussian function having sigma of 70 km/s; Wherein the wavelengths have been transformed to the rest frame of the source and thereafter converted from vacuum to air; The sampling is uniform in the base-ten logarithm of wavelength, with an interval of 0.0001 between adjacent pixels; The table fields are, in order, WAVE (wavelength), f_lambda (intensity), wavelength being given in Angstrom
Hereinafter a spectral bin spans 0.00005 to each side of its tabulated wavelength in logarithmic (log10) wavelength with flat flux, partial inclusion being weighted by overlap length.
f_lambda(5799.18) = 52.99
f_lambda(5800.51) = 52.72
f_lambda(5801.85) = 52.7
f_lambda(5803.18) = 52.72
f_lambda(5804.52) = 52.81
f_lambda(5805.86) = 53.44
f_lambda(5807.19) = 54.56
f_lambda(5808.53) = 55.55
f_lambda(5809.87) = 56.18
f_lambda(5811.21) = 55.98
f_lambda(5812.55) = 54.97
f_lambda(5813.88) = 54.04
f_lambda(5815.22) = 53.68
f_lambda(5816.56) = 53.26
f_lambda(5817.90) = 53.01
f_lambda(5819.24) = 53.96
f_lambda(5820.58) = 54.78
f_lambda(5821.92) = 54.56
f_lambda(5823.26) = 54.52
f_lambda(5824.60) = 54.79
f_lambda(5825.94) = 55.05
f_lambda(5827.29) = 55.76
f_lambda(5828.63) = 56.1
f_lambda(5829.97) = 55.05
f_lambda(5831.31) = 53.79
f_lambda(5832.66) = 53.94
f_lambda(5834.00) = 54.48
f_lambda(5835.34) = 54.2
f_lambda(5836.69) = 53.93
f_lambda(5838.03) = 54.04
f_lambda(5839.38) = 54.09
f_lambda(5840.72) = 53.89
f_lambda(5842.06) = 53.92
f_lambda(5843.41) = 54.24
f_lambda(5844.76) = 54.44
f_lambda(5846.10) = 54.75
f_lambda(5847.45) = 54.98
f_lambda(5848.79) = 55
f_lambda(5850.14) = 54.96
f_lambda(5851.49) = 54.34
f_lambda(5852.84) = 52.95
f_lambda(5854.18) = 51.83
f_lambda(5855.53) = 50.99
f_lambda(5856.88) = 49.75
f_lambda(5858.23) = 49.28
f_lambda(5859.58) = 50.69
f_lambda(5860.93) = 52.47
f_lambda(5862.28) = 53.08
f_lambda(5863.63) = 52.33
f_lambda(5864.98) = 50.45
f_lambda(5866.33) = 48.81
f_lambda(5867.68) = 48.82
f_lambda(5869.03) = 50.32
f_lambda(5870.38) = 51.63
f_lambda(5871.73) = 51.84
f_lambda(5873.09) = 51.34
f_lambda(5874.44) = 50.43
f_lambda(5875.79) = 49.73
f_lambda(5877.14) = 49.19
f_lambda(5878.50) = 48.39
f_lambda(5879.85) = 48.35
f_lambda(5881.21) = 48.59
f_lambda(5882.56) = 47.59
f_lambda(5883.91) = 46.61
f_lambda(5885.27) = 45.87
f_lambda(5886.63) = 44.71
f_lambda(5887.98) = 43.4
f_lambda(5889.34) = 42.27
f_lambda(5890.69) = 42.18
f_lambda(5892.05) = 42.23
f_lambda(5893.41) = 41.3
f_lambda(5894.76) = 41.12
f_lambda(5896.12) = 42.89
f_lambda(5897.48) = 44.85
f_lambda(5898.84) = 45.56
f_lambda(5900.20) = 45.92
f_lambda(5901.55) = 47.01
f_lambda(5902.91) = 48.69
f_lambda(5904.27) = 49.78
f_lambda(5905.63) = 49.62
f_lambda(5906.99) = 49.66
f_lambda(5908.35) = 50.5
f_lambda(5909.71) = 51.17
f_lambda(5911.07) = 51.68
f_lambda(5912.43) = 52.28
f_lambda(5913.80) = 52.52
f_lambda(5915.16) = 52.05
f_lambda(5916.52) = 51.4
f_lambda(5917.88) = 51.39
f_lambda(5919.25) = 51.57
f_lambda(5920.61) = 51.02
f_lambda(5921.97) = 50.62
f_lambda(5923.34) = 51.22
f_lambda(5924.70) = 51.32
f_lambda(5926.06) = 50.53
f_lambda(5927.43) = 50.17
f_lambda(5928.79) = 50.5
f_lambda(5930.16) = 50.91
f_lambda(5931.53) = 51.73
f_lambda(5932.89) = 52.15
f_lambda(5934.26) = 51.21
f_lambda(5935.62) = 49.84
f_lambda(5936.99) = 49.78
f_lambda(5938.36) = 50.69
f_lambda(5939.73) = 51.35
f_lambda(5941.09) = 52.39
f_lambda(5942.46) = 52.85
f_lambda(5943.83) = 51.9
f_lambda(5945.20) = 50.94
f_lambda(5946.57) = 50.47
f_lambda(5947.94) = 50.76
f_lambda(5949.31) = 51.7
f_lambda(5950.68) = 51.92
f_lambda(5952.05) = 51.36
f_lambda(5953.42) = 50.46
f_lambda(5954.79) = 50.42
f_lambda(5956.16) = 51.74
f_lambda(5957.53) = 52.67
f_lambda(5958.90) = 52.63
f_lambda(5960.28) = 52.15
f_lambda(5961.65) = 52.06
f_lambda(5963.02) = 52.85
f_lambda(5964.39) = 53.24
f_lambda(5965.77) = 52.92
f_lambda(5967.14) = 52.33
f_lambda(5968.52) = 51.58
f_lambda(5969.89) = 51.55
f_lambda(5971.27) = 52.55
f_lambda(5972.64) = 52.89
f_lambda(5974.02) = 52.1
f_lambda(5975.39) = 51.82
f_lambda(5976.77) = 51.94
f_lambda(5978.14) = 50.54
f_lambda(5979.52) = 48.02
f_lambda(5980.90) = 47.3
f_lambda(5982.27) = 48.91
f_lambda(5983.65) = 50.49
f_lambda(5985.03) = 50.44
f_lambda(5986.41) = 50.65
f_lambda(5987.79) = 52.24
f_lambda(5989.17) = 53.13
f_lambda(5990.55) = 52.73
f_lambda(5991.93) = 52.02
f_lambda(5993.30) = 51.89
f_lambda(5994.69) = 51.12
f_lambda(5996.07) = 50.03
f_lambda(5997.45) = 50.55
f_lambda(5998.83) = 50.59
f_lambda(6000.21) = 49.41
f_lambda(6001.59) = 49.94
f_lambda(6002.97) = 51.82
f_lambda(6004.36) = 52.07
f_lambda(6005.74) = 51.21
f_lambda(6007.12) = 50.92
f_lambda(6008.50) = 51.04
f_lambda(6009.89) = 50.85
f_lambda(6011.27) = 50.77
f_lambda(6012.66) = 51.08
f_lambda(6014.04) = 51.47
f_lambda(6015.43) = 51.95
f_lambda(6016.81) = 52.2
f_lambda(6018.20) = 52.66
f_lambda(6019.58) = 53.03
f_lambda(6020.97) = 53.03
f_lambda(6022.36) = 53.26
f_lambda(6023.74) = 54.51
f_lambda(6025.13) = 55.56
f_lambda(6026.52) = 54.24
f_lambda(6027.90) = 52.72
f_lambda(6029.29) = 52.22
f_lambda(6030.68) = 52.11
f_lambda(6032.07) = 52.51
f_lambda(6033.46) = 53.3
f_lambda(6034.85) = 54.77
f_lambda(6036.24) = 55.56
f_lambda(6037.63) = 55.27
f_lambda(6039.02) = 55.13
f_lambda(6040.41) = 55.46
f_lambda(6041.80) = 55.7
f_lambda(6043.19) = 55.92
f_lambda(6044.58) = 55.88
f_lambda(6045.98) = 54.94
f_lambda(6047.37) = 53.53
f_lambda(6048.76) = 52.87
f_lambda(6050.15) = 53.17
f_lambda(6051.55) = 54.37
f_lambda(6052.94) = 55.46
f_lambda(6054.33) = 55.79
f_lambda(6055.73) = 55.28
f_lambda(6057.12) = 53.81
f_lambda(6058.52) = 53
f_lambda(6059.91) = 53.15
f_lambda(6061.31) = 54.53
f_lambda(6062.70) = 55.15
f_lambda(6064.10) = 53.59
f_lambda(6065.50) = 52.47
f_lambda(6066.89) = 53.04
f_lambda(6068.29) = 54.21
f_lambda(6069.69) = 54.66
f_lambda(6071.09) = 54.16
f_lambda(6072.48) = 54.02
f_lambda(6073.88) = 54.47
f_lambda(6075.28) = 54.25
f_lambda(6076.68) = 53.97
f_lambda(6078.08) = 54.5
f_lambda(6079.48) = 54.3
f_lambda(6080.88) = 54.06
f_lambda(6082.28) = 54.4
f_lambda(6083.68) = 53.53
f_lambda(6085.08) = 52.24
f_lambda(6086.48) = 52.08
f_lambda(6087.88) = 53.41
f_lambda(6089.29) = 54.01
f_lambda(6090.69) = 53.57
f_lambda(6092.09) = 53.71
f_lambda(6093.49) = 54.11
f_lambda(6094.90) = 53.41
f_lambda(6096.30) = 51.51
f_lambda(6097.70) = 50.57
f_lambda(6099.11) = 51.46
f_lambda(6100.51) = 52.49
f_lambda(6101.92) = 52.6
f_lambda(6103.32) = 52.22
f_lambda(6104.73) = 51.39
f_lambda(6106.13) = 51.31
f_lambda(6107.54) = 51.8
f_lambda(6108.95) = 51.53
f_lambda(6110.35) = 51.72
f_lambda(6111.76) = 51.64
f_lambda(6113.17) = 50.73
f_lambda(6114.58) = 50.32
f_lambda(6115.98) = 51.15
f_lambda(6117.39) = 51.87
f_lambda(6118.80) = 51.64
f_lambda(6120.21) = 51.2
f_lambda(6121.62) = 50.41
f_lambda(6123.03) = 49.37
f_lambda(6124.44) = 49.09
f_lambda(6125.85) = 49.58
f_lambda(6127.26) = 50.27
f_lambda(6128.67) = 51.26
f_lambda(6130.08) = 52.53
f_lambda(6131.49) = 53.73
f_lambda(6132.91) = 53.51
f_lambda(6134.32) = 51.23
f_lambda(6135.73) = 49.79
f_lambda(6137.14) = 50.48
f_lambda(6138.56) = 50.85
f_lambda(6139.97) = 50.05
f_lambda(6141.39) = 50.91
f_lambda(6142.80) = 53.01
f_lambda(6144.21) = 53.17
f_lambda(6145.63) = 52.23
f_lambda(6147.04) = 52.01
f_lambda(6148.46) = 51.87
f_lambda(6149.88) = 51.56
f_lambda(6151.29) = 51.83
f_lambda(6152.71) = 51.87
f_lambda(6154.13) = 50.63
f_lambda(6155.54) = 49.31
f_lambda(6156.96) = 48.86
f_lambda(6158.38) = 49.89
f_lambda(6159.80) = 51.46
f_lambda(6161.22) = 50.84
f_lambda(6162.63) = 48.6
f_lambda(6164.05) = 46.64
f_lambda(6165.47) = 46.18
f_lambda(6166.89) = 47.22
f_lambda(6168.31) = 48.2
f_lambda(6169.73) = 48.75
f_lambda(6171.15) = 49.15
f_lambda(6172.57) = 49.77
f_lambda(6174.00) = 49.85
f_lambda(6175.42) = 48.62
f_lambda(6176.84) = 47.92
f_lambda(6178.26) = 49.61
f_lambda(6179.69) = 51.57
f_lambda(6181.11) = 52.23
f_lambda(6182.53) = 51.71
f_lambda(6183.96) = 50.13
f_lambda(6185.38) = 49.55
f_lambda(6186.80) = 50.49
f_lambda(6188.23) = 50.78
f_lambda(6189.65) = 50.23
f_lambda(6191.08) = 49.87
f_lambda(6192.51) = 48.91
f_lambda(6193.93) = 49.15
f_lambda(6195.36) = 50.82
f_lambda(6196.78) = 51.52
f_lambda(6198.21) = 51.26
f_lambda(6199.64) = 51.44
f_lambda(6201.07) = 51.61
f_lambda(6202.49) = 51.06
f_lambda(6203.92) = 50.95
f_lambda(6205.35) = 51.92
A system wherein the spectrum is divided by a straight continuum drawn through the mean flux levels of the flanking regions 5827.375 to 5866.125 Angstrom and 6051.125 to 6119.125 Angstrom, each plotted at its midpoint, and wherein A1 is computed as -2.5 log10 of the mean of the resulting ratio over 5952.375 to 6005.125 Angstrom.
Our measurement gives 0.039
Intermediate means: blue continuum 53.3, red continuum 53.1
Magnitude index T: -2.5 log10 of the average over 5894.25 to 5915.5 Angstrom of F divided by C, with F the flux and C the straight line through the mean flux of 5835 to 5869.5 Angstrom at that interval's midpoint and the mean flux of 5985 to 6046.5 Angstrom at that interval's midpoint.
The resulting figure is 0.09 mag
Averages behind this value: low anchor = 52.6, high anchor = 52.6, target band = 48.4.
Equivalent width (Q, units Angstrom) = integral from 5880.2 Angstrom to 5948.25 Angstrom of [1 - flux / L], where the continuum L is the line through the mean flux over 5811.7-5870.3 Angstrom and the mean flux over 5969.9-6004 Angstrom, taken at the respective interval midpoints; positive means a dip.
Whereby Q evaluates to 4.19 Angstrom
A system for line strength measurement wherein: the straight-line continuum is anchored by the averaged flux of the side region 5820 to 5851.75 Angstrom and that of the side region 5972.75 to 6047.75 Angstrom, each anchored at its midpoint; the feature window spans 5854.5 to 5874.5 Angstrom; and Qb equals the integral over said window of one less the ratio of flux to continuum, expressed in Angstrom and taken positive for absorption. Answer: 1.2 Angstrom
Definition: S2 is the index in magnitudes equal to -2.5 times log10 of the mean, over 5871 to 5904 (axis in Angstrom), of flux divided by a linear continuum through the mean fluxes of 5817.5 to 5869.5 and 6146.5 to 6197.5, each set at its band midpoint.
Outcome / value 0.14 mag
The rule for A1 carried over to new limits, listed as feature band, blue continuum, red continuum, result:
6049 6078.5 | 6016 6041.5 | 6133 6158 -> -0.02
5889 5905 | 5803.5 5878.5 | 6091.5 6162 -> 0.18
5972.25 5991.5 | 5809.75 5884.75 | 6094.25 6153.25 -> 0.02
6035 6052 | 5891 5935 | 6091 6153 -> -0.09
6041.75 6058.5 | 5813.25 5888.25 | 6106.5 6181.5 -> -0.07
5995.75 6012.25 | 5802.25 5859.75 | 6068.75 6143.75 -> 0.04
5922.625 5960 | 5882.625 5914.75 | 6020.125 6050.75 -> -0.05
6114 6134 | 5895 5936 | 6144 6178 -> -0.03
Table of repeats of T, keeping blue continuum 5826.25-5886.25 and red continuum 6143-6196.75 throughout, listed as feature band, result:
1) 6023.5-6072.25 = -0.071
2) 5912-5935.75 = 0.006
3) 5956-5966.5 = -0.026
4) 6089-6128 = -0.024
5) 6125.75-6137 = -0.026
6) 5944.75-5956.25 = 0.007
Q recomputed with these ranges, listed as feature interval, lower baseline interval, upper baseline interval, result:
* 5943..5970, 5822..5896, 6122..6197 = -0.6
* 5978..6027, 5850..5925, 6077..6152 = -0.9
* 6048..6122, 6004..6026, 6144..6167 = -2.6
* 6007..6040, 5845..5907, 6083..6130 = -1.5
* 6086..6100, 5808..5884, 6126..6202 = -0.5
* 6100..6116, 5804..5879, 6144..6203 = -0.3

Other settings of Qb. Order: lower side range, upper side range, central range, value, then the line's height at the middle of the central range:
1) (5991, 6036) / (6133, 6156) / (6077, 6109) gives -0.7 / 51.7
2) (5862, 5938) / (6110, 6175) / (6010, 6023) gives -0.6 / 49.7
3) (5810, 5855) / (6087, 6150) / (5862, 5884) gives 1.7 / 54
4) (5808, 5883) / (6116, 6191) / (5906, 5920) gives 0.3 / 52.3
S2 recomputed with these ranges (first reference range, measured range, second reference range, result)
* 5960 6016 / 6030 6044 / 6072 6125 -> -0.06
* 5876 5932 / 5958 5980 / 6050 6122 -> -0.04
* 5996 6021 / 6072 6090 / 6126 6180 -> -0.06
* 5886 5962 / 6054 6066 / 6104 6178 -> -0.08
